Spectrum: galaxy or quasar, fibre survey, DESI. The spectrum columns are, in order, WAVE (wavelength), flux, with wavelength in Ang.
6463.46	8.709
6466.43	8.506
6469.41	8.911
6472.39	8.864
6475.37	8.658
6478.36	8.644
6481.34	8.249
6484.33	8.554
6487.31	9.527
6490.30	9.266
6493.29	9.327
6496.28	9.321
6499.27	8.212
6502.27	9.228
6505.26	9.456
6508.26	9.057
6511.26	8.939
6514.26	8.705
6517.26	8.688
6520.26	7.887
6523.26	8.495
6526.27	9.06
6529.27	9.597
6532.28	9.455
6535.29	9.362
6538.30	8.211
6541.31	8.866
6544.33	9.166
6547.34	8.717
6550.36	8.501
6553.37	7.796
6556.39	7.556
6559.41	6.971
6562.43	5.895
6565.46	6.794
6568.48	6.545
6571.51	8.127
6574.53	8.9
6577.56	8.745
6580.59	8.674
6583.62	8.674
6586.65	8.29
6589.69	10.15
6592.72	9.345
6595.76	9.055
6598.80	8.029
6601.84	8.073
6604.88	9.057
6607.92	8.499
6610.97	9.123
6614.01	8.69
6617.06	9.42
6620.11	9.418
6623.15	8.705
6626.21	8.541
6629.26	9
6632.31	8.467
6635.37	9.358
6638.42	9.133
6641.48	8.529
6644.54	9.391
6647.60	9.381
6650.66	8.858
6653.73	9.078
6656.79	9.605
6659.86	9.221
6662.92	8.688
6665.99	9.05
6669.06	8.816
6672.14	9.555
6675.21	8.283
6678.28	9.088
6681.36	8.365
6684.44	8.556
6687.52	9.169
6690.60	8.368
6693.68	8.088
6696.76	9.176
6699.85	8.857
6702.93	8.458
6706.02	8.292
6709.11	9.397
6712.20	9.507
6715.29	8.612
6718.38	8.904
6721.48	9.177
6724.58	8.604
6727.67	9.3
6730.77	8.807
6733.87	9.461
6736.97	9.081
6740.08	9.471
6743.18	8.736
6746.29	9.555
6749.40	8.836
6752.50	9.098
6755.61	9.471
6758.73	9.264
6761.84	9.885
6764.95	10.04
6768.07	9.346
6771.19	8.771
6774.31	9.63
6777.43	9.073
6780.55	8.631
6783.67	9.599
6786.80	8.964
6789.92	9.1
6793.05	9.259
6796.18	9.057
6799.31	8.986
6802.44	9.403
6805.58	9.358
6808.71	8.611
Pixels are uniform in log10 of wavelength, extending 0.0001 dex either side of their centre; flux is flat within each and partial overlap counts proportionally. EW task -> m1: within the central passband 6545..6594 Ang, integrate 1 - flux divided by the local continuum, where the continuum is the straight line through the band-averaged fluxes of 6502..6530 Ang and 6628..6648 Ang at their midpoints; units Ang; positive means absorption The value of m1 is 4.52 Ang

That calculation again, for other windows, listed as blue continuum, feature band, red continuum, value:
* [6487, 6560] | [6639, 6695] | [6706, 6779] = 1.0 Ang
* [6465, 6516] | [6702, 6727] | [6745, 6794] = 0.9 Ang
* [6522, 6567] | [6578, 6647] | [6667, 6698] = -3.1 Ang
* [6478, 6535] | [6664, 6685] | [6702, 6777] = 0.6 Ang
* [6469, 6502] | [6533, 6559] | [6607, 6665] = 1.3 Ang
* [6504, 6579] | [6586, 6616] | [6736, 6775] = -0.8 Ang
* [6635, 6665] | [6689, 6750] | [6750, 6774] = 2.3 Ang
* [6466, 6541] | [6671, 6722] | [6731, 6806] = 1.9 Ang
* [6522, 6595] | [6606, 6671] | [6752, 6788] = -1.8 Ang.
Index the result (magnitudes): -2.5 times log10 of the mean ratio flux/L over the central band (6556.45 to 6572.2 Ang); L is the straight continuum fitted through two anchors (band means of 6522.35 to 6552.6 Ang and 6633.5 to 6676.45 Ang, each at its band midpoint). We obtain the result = 0.29 mag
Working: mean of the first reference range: 8.92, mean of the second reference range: 9.07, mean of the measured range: 6.86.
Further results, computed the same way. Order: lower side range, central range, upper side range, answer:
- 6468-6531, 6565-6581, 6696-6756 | 0.121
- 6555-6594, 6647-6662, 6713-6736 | -0.079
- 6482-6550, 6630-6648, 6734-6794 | 0.009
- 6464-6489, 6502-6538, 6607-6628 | -0.020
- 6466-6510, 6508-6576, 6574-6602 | 0.072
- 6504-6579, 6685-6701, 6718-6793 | 0.030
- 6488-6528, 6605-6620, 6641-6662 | 0.014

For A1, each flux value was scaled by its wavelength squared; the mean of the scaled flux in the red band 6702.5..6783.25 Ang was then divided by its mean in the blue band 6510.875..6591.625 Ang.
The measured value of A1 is 1.2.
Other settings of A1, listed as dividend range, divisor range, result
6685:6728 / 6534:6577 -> 1.16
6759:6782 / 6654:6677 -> 1.07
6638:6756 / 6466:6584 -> 1.11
